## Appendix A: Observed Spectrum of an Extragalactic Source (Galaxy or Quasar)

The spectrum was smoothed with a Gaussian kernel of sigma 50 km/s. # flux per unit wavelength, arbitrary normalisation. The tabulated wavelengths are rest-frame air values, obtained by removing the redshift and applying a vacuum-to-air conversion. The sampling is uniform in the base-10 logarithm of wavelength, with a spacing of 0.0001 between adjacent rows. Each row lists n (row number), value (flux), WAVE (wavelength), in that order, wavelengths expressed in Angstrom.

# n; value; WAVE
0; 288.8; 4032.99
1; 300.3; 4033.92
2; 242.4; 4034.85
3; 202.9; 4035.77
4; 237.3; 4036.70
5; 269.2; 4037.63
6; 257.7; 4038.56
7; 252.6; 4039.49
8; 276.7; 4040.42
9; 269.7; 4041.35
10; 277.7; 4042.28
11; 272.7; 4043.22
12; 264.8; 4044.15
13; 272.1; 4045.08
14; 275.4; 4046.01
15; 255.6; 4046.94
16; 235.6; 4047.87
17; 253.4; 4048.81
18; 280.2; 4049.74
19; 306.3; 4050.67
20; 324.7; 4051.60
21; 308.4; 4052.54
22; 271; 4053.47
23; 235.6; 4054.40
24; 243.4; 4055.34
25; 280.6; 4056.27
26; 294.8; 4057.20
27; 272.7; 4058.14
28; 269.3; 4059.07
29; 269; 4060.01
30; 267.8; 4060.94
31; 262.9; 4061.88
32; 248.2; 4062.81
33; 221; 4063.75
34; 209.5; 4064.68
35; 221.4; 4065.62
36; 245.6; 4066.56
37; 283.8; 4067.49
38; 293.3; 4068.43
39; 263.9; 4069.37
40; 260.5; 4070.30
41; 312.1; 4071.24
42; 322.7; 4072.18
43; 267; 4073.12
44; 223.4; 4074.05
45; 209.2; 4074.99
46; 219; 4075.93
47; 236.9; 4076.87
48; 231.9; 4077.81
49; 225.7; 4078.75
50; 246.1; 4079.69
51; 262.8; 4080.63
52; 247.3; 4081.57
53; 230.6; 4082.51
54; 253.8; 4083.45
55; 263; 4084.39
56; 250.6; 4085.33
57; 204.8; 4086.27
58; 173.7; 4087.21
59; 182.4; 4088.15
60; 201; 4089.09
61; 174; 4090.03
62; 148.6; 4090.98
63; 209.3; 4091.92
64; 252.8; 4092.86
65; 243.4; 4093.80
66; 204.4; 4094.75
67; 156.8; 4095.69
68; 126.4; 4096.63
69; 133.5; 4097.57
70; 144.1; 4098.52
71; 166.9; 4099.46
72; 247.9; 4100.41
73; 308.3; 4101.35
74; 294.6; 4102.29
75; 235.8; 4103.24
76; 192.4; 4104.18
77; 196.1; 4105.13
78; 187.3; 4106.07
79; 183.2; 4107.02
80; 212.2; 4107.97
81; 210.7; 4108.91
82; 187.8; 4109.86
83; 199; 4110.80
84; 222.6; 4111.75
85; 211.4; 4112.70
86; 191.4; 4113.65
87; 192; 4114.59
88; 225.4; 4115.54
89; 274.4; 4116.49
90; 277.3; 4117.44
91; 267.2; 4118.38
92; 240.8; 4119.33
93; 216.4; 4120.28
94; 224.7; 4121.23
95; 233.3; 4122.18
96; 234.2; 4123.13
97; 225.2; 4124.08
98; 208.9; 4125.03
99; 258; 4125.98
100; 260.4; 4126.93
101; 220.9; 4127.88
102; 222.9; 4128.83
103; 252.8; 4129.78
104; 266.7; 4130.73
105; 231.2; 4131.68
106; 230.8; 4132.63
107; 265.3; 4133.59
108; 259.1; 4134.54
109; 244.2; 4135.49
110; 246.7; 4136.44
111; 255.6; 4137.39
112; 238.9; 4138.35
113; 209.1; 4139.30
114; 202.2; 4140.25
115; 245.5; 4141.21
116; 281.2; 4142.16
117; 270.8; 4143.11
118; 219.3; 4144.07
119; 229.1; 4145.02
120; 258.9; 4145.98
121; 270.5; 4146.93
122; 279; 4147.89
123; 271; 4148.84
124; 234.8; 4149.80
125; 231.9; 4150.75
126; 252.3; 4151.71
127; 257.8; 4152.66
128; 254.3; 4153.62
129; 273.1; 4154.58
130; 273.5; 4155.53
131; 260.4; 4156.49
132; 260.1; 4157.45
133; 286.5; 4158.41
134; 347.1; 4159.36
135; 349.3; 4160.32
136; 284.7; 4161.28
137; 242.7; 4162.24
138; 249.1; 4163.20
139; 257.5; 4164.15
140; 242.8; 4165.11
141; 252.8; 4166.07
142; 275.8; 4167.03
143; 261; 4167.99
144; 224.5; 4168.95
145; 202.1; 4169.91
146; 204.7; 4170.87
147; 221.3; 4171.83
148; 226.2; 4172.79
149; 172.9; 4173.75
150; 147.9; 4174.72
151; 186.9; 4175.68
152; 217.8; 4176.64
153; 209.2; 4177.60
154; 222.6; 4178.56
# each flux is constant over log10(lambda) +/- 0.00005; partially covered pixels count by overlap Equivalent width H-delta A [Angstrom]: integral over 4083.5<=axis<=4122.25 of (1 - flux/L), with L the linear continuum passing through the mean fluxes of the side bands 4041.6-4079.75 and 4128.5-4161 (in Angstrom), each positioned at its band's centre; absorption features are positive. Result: 7.1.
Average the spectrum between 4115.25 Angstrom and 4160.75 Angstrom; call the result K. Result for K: 252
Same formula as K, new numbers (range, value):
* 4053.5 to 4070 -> 258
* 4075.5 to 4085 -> 242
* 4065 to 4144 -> 229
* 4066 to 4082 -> 256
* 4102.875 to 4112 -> 202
